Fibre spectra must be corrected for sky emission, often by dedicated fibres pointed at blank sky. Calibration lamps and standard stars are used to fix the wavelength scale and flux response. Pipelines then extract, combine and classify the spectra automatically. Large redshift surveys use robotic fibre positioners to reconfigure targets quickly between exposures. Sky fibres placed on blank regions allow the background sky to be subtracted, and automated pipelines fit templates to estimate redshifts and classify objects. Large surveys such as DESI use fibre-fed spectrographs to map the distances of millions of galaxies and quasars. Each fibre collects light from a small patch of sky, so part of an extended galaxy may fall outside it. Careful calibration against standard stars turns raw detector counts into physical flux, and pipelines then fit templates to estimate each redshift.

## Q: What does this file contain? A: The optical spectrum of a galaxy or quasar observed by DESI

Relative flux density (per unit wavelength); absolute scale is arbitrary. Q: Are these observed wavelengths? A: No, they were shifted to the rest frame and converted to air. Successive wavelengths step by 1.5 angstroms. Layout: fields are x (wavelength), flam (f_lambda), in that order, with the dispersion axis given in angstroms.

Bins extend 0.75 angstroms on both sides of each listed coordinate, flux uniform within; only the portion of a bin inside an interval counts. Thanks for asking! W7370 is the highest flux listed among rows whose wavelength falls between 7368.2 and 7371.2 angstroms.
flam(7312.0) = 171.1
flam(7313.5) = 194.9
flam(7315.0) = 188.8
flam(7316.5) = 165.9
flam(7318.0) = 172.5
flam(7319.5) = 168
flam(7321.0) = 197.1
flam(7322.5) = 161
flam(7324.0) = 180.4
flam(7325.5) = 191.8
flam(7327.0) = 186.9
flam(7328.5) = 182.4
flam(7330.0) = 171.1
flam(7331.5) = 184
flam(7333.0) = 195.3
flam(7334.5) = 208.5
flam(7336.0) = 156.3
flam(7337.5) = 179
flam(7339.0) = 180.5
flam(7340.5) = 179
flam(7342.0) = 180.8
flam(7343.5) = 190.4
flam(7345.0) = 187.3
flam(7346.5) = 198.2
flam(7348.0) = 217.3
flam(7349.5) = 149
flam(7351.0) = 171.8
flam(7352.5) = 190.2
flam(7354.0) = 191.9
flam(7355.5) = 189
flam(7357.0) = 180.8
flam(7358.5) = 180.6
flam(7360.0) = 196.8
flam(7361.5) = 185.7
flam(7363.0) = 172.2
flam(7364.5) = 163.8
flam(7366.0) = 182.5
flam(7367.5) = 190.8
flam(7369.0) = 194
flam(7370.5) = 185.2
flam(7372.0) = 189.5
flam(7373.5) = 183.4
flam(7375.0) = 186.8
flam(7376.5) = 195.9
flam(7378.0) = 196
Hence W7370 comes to 194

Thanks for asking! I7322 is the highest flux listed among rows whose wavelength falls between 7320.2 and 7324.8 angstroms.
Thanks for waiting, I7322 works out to 197.1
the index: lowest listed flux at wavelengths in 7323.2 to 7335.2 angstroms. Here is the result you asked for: 171.1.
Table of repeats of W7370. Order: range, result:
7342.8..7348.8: 217.3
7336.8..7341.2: 180.5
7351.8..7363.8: 196.8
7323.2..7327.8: 191.8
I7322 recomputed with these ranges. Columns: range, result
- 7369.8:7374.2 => 189.5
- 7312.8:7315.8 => 194.9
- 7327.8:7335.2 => 208.5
